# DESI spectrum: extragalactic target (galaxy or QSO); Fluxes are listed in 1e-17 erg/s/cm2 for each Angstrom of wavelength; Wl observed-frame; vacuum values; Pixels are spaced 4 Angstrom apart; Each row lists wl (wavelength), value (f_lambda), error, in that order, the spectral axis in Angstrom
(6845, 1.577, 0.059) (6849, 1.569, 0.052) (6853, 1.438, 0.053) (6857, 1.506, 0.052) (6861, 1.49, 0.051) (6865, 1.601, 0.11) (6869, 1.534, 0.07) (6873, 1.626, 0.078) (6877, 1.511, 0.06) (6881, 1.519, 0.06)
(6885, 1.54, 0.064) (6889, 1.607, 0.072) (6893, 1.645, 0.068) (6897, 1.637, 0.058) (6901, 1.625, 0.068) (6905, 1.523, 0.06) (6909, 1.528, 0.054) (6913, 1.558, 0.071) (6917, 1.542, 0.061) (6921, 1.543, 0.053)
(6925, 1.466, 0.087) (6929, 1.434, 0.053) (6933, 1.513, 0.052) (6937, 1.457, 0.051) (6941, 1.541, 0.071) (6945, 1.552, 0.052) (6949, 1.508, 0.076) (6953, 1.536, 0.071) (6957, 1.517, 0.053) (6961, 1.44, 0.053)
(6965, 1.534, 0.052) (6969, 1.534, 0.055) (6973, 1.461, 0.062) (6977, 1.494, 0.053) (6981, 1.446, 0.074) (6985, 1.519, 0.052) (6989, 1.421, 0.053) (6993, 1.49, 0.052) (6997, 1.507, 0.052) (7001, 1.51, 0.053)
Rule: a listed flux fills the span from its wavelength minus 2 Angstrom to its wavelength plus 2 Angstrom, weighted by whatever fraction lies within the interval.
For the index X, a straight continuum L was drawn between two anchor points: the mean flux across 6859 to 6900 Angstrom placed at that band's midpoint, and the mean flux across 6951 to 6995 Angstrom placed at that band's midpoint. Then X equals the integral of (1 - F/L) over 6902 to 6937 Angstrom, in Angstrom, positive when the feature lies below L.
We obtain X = 0.5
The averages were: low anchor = 1.57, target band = 1.51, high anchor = 1.49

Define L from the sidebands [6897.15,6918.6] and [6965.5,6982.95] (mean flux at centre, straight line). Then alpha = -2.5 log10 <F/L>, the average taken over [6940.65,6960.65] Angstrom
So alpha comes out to -0.01 mag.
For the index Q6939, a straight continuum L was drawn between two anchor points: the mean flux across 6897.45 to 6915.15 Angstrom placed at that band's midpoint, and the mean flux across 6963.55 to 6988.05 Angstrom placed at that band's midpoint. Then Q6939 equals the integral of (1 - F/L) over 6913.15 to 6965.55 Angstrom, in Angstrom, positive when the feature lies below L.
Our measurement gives 0.8 Angstrom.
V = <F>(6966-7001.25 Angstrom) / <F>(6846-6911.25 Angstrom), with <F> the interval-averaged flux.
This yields 1.0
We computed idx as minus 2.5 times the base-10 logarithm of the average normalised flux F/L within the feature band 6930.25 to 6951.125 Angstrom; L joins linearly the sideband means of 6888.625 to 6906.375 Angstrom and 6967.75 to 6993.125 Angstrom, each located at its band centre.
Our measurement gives 0.021 mag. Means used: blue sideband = 1.61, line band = 1.51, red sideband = 1.48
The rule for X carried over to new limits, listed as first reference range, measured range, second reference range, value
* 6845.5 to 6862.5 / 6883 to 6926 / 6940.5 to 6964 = -1.6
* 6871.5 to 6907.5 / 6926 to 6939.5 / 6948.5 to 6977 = 0.6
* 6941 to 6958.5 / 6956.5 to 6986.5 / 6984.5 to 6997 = 0.2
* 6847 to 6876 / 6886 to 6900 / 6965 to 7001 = -0.9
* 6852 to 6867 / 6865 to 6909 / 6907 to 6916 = -1.3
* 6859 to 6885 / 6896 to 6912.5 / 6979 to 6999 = -0.5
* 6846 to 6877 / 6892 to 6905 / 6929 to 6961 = -0.8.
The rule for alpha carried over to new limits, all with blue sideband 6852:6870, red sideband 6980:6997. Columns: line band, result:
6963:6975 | -0.02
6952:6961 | -0.02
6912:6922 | -0.03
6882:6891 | -0.04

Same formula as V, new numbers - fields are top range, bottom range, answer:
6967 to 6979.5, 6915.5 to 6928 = 0.99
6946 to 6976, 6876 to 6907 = 0.95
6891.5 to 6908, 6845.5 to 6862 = 1.06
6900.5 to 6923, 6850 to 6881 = 1.01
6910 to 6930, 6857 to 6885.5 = 0.98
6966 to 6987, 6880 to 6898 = 0.94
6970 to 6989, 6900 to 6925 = 0.96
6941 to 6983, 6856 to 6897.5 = 0.96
